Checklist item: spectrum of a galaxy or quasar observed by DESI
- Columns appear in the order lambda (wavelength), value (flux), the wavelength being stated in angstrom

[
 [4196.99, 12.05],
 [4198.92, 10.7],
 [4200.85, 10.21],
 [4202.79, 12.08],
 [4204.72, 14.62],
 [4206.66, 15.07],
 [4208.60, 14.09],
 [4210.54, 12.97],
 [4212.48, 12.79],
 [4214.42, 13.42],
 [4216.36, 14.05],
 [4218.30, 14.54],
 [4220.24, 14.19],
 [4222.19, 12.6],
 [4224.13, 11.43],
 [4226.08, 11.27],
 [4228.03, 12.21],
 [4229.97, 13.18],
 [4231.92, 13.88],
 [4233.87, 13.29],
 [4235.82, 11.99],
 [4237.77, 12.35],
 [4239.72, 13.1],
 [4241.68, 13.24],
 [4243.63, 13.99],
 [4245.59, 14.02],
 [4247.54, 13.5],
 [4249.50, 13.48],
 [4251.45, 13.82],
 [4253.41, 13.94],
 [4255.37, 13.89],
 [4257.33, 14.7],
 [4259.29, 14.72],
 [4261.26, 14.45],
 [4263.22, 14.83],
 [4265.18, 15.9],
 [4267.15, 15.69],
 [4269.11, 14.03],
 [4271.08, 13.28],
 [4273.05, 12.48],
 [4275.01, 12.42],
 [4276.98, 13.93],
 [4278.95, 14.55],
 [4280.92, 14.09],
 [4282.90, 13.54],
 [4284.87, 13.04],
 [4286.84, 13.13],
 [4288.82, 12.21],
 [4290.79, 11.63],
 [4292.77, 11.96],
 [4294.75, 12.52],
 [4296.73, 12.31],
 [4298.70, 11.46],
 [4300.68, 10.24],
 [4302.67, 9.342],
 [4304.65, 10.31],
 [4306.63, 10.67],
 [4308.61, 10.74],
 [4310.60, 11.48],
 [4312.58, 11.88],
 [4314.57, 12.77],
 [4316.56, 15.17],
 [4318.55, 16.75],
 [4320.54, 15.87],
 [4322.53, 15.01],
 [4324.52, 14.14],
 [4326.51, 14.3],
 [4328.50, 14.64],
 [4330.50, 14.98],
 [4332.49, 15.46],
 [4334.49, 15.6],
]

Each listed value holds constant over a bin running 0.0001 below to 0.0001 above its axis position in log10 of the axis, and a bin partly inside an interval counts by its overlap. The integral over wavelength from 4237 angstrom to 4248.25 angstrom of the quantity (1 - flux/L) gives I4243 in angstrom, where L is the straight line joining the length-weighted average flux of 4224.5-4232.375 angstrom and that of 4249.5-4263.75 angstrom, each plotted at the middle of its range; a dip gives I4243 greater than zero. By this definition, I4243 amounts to 0.0 angstrom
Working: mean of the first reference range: 12.5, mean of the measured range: 13.4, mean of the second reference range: 14.3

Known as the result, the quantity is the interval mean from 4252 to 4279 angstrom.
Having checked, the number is 14.2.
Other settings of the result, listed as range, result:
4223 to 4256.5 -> 13.1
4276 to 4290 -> 13.5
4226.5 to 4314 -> 13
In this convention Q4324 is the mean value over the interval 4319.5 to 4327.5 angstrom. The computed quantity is 14.8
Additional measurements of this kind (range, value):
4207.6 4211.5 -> 13.5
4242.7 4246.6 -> 14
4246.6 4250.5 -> 13.5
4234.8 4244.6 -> 12.9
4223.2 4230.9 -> 12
